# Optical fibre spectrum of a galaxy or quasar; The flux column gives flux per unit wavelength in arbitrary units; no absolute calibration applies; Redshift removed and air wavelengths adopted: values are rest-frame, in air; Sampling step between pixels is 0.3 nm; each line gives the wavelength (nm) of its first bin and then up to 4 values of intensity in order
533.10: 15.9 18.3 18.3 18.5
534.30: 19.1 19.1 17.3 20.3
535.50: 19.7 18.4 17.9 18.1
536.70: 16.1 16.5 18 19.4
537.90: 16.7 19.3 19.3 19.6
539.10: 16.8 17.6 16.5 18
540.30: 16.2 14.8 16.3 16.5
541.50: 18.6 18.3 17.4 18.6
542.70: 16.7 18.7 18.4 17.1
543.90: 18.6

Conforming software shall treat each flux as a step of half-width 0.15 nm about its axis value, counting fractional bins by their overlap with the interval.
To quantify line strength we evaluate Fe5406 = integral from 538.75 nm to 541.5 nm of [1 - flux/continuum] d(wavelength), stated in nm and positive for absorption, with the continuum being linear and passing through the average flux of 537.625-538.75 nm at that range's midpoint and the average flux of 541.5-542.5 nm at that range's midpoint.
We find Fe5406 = 0.22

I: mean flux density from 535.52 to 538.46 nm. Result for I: 18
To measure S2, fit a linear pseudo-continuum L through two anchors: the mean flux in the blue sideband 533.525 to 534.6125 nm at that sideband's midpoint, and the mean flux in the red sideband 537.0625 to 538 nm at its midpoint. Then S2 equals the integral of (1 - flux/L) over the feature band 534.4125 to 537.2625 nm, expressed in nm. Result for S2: 0.03 nm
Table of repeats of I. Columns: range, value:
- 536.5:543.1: 17.5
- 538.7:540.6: 17.2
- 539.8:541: 16.3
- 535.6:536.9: 17.7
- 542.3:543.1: 17.9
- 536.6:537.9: 17.5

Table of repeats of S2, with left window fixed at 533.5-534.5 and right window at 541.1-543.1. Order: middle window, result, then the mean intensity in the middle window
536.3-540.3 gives 0.097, 17.8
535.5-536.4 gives 0.002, 18.4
